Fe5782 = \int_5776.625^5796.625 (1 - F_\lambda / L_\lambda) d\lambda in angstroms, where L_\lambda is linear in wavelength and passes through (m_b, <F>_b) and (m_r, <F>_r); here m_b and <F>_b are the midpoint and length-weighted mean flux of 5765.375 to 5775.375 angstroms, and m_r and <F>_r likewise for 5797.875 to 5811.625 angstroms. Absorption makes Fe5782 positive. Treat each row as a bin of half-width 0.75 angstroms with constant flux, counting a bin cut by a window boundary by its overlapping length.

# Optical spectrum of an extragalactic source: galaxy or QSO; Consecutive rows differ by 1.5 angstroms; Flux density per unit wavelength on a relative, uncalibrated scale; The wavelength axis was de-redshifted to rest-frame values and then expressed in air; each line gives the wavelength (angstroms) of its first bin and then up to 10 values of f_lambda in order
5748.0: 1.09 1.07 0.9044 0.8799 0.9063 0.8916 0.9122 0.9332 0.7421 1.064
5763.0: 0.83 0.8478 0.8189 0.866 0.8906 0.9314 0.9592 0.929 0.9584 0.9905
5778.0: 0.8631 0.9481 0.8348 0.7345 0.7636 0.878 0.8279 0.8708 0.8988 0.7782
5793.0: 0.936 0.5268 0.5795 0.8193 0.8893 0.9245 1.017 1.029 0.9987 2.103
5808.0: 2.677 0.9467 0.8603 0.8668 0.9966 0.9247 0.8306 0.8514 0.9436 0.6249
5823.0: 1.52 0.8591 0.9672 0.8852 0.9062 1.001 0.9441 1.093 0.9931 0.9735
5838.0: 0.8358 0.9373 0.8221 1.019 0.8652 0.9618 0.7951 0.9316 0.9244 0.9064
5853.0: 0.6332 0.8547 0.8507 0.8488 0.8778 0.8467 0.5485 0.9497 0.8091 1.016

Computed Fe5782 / 4.8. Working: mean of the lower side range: 0.907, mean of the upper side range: 1.26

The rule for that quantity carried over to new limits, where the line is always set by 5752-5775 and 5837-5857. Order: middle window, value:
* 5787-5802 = 1.2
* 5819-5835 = -1.7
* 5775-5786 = 0.3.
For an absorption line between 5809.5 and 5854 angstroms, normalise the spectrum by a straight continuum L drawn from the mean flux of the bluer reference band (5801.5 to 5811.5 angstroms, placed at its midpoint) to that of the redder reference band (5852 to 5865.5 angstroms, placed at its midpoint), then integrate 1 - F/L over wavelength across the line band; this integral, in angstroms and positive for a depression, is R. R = 7.1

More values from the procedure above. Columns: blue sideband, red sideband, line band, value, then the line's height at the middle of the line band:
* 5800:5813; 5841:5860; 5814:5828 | 2.5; 1.15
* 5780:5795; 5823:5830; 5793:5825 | -4.8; 0.901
